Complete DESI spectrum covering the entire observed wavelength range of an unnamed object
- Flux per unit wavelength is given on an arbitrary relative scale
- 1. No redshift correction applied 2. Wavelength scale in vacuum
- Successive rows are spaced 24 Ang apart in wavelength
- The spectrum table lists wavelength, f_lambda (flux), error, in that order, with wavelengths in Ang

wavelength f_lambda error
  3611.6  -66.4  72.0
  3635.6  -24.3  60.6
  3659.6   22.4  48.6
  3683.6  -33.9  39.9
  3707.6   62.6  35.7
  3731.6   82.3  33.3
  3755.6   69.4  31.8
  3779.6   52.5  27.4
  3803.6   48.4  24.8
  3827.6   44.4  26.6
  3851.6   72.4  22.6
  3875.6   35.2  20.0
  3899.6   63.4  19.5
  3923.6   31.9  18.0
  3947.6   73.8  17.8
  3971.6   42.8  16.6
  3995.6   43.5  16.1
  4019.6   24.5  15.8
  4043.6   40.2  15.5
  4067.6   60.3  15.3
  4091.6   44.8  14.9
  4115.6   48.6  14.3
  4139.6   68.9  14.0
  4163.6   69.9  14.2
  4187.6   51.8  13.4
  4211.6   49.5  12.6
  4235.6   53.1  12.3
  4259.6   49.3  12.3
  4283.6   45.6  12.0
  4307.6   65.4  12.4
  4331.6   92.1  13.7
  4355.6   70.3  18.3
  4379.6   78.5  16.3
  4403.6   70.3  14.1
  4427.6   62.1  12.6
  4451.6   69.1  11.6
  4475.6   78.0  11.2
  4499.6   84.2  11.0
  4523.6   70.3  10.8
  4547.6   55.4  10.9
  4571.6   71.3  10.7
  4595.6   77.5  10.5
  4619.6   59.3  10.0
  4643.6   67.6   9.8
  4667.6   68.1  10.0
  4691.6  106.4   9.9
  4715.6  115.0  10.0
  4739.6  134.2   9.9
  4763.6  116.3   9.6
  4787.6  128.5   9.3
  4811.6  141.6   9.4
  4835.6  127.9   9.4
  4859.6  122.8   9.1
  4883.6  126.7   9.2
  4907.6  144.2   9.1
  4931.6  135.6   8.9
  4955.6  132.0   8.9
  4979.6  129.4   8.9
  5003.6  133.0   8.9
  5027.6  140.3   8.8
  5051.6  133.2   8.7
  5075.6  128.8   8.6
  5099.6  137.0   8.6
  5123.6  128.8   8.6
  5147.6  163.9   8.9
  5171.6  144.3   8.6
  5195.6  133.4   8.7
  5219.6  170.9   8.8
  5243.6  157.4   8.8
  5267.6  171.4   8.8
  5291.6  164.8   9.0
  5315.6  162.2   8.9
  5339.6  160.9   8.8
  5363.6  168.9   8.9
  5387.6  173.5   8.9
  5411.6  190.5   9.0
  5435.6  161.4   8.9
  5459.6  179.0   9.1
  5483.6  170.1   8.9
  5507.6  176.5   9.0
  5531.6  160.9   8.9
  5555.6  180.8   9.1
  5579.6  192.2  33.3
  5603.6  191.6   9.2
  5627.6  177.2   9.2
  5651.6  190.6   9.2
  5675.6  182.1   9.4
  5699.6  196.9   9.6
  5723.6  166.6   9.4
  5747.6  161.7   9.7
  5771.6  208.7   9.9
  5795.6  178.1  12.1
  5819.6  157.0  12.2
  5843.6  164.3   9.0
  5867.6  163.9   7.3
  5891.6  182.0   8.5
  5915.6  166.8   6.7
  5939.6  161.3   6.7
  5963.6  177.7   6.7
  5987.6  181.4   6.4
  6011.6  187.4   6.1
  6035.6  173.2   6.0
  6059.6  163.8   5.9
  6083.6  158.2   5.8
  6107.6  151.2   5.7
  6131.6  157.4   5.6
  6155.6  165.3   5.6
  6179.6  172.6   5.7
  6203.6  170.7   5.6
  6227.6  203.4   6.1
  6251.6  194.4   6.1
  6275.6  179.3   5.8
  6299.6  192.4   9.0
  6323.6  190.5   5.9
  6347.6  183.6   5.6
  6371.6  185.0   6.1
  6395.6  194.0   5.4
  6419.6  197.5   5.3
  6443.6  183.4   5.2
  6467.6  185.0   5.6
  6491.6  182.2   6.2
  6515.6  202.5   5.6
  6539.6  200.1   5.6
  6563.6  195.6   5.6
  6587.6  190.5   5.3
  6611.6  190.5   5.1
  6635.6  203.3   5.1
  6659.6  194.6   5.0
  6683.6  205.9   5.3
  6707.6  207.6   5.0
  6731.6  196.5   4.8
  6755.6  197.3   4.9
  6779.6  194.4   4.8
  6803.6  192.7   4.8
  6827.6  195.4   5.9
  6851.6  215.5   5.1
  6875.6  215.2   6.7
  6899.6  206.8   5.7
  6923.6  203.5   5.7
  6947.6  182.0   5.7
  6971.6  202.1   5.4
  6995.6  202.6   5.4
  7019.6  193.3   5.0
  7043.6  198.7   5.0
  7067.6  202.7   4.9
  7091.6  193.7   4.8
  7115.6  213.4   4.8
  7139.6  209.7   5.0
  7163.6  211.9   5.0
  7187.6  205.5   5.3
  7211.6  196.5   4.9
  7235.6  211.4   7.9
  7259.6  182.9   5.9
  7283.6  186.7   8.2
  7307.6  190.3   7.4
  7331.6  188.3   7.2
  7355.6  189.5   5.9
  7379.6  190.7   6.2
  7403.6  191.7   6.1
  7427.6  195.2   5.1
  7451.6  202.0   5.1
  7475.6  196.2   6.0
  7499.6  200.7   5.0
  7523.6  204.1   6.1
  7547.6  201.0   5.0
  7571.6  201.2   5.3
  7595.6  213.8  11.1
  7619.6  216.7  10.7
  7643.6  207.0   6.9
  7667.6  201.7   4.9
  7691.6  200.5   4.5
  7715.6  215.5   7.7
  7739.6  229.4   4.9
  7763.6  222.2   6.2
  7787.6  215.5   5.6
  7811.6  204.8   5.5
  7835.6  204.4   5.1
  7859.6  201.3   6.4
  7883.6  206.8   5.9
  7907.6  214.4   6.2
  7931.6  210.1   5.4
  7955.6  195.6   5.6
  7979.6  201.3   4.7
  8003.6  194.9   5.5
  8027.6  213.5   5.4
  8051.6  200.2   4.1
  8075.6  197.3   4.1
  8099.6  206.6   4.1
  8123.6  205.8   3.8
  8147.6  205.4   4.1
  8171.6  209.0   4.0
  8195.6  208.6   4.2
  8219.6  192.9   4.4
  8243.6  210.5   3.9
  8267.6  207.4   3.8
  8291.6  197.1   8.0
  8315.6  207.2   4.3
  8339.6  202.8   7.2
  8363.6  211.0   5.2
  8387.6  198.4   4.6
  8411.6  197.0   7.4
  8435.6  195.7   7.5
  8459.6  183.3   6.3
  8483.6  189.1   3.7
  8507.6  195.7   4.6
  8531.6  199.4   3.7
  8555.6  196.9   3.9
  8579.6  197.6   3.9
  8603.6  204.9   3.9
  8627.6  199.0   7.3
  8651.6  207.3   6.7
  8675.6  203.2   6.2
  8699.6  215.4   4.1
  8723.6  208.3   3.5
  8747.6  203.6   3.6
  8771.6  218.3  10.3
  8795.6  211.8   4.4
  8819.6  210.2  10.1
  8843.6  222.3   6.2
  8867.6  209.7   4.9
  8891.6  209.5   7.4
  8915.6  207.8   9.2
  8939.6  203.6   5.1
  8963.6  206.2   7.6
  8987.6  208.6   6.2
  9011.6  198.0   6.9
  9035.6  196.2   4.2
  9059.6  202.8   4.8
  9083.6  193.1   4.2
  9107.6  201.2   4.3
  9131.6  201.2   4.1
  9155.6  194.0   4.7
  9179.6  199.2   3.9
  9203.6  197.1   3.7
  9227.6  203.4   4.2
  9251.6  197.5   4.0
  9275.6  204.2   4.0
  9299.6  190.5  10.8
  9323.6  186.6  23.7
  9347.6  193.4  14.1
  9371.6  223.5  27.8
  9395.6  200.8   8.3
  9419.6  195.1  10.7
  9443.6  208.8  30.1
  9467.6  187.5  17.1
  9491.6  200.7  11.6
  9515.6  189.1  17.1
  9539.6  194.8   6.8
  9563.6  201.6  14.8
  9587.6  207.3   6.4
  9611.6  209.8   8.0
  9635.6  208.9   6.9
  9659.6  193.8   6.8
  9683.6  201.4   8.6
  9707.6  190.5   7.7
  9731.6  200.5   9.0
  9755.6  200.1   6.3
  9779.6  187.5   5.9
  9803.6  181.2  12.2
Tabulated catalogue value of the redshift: 0.18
